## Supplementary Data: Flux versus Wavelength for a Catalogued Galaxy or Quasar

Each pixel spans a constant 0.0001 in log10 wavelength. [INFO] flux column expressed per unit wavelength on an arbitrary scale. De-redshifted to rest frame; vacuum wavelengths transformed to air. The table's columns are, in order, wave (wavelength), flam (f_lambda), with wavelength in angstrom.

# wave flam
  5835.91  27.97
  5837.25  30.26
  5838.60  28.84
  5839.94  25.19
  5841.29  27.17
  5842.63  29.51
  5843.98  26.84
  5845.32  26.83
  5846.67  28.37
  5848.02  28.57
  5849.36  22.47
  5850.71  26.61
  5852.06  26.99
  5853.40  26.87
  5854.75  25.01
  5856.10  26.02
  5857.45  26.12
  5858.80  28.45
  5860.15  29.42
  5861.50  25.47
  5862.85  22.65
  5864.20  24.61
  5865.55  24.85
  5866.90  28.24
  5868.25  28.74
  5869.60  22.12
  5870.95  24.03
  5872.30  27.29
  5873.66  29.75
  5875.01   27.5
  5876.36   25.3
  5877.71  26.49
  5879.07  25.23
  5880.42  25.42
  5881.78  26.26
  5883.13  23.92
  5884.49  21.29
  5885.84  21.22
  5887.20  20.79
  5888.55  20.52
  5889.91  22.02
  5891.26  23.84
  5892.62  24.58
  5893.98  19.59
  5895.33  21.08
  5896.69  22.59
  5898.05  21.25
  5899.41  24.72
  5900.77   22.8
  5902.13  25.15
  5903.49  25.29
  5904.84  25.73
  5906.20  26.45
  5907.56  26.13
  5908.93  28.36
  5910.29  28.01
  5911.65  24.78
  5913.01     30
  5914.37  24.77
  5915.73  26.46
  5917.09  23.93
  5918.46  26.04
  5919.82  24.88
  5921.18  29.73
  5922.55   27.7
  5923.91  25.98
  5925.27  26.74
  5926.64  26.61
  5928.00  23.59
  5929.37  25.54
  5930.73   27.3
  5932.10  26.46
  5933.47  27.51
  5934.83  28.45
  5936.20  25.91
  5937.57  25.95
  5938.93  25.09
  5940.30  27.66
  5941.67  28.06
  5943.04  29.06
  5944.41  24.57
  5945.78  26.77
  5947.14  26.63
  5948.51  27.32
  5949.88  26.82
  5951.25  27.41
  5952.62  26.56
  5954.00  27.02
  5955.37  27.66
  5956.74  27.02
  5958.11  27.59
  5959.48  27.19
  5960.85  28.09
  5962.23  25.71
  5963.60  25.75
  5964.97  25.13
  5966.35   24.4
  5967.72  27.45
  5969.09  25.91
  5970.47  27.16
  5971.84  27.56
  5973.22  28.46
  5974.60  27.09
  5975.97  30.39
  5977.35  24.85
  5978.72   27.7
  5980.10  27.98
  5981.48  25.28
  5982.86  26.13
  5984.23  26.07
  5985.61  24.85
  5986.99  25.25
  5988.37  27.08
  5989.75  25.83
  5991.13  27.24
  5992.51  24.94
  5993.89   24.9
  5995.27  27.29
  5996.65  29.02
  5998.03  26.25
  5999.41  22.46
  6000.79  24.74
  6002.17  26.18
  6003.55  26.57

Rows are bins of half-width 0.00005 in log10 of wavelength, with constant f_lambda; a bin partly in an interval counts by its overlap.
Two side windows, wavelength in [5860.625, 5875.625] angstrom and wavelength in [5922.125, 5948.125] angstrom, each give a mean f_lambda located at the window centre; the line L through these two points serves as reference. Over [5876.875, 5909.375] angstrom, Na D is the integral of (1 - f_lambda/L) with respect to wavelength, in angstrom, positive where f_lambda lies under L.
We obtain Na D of 3.05 angstrom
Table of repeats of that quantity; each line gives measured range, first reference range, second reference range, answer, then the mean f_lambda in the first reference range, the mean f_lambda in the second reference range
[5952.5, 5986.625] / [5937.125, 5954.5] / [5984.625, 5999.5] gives -0.40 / 26.8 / 26.1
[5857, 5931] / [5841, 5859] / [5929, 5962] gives 4.60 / 26.8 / 27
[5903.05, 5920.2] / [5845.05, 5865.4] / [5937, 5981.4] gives 0.23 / 26.2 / 26.9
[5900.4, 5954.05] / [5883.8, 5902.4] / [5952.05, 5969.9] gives -4.71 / 22.2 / 26.6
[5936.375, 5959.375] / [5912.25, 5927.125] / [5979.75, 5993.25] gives -0.50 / 26.6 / 26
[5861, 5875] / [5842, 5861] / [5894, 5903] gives -0.22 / 27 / 22.7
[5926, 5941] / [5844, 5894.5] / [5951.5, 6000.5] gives -0.19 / 25.3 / 26.5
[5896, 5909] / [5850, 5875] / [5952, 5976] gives 0.92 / 26.3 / 26.9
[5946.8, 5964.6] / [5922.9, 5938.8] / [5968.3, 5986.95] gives -0.23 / 26.4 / 26.8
